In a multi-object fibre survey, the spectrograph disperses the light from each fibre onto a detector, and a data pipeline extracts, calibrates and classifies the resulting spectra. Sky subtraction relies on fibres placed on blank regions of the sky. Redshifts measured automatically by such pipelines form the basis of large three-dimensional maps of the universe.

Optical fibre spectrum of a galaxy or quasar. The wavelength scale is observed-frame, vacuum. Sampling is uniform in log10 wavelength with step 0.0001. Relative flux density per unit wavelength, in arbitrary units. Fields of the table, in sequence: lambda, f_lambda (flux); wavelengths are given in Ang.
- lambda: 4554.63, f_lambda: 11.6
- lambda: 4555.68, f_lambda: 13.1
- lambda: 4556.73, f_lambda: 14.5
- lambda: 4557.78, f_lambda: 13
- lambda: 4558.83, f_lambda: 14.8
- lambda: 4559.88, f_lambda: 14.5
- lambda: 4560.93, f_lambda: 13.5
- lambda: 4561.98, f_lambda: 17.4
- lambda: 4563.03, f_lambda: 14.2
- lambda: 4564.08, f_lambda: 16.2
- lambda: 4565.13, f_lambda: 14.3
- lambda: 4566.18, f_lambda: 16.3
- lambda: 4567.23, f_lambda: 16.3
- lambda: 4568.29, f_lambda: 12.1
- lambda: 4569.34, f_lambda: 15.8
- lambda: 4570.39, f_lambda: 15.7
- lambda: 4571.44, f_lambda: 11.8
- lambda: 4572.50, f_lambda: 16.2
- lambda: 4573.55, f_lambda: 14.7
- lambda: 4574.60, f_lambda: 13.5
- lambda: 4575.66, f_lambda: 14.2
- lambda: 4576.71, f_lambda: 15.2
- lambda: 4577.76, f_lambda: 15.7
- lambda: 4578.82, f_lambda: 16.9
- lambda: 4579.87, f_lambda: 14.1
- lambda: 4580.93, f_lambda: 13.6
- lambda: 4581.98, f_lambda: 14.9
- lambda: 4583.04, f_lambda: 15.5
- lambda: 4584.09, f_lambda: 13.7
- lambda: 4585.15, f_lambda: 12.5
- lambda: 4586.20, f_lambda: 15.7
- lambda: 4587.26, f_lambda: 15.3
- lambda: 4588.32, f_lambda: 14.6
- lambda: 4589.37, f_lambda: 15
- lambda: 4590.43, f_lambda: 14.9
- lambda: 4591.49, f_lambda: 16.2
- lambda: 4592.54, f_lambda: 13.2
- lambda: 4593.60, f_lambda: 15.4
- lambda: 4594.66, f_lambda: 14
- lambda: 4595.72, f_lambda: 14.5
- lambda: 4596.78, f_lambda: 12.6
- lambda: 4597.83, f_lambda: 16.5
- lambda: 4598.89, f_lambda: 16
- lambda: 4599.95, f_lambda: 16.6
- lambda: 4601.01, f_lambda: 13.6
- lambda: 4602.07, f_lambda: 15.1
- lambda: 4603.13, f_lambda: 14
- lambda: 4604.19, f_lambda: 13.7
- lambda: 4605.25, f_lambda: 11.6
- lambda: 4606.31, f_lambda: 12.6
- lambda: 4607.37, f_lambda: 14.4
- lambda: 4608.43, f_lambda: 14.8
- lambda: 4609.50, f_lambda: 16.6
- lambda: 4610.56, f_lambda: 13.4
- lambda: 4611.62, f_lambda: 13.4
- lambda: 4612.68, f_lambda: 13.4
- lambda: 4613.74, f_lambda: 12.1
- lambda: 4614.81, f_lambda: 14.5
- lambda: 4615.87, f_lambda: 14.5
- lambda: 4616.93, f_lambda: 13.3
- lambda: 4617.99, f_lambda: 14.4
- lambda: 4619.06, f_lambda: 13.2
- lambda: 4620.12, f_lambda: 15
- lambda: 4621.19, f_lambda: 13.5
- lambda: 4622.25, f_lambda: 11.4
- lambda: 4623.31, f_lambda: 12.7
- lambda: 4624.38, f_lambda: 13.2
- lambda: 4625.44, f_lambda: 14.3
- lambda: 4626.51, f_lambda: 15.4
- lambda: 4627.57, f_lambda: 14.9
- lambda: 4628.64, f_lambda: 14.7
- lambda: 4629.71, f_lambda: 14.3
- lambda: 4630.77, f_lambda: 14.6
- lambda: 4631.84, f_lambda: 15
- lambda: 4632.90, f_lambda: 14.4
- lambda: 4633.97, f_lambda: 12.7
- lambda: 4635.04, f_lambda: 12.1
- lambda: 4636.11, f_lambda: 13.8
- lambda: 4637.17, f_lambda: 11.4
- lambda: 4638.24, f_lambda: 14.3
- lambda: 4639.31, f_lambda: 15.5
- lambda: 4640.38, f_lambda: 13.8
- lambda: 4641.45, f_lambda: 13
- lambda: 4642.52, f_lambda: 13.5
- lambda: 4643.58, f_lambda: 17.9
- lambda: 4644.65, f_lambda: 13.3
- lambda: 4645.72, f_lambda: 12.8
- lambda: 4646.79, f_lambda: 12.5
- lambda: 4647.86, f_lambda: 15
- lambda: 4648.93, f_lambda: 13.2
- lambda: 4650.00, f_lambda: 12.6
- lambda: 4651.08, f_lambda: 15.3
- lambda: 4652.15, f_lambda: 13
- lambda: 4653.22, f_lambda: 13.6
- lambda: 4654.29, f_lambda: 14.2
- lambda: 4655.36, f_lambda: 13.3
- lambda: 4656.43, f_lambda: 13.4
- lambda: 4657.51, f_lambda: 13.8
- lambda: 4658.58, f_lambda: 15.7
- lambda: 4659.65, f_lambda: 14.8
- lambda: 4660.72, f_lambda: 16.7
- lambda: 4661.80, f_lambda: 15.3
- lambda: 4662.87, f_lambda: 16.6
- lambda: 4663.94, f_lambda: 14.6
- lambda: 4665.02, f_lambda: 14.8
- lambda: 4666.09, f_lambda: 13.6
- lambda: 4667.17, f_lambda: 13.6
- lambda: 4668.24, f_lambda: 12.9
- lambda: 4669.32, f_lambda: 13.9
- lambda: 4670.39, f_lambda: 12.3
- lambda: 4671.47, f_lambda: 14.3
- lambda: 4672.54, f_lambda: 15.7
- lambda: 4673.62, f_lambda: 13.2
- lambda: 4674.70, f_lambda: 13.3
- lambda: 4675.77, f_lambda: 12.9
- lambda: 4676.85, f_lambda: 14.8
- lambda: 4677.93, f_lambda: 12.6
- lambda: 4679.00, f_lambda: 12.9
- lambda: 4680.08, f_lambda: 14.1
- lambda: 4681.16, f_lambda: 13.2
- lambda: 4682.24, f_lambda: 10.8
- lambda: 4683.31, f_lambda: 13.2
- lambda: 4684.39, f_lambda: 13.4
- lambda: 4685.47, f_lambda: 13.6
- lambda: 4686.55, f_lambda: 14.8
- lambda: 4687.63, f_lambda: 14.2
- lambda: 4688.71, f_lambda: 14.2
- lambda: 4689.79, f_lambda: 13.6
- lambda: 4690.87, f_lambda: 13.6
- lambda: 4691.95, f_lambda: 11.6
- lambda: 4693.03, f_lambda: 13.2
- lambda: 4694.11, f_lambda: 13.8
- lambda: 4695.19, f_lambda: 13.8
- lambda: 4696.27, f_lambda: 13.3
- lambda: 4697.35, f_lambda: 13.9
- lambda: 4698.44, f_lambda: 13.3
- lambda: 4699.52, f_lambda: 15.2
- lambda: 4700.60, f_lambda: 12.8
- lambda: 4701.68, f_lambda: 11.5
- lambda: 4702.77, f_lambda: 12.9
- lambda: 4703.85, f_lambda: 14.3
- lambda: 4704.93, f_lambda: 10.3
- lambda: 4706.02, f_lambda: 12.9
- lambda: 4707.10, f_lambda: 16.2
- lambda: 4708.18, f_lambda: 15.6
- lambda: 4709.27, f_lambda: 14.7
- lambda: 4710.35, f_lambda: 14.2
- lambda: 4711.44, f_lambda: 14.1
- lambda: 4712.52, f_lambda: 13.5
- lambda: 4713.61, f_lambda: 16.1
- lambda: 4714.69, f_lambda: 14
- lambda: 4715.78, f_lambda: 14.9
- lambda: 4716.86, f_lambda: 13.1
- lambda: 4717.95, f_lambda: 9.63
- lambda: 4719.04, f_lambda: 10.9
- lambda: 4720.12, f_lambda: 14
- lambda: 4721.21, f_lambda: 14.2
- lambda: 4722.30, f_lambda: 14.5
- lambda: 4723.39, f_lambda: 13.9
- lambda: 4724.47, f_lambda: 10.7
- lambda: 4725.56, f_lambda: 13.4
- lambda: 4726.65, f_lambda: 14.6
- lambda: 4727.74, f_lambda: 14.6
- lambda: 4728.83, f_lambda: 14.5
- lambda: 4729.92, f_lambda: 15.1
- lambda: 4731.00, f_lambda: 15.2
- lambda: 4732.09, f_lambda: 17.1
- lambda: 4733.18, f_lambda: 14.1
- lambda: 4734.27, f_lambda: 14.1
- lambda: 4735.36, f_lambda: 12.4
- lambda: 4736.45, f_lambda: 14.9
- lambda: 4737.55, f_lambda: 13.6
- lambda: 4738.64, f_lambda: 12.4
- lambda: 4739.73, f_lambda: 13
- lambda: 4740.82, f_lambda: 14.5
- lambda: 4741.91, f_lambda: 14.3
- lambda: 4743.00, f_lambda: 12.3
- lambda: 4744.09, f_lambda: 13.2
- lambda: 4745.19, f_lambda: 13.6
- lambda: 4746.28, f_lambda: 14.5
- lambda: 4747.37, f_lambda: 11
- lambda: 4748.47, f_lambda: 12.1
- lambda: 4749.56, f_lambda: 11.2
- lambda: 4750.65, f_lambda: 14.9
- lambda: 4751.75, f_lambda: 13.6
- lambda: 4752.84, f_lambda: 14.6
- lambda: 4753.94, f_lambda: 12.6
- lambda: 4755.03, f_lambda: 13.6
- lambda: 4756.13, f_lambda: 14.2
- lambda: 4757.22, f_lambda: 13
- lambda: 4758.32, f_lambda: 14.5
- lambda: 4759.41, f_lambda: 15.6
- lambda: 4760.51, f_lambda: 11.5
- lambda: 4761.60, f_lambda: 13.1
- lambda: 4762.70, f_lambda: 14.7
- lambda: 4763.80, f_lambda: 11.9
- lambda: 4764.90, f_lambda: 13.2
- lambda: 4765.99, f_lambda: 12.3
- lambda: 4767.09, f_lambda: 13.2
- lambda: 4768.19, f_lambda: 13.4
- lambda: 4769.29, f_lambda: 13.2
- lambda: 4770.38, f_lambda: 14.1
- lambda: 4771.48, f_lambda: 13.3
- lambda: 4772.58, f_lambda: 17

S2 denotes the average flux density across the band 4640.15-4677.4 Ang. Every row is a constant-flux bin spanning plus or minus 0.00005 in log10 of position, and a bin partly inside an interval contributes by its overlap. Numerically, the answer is 14.1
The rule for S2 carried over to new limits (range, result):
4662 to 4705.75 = 13.5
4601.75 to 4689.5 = 13.9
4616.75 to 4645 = 13.9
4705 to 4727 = 13.7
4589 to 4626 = 14.1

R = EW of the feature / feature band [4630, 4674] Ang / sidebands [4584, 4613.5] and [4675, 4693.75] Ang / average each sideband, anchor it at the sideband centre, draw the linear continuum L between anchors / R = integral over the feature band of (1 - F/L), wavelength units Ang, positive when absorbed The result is -1.0 Ang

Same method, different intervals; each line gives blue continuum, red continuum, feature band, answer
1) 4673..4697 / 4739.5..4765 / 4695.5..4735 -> -1.3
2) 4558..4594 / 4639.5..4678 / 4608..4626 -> 0.9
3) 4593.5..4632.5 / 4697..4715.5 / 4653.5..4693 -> 0.3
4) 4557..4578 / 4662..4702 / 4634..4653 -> 0.4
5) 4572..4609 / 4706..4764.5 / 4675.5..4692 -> 0.7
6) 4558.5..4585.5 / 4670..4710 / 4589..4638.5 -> 0.9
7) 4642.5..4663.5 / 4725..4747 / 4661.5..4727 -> 2.7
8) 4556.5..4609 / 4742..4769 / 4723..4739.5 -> -0.7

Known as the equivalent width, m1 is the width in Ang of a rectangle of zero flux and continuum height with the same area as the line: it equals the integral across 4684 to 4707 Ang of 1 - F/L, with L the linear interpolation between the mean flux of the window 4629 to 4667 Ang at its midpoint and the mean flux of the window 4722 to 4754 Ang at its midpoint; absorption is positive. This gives 0.8 Ang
